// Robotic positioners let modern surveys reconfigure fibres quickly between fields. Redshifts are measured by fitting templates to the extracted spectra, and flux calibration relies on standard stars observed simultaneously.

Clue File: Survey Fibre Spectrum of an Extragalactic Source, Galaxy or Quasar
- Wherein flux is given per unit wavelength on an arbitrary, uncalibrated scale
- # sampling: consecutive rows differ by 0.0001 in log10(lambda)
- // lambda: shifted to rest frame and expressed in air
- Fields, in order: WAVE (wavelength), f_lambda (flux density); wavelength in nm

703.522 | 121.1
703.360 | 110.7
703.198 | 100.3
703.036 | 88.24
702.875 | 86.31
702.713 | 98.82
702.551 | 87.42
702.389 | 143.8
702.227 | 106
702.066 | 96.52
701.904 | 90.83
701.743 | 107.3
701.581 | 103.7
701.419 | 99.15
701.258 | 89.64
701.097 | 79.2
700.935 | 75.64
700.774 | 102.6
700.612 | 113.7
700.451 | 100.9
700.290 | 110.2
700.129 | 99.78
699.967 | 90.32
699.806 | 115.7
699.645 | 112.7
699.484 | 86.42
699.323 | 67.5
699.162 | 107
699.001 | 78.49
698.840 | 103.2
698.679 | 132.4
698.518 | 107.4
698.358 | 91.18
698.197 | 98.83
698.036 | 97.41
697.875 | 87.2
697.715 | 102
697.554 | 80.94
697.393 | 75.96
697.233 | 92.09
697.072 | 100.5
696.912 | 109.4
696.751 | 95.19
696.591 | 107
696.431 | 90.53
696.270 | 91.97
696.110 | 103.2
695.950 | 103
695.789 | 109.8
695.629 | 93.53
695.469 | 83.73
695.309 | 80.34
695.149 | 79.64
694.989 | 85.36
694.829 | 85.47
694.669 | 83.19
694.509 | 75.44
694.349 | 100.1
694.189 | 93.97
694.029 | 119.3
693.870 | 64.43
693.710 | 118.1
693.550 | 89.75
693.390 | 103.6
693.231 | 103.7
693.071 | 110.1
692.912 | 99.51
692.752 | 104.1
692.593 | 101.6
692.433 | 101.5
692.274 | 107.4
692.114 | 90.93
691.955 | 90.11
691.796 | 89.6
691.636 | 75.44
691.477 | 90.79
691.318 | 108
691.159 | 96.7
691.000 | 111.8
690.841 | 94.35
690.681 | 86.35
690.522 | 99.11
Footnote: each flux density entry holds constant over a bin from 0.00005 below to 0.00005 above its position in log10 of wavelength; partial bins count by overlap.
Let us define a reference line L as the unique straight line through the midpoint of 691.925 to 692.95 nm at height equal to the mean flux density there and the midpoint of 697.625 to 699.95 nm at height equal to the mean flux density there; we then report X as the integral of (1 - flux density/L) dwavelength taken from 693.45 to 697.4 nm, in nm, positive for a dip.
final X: 0.23 nm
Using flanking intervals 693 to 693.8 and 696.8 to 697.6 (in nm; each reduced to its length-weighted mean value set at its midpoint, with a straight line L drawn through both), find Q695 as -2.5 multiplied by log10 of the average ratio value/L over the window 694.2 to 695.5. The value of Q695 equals 0.18 mag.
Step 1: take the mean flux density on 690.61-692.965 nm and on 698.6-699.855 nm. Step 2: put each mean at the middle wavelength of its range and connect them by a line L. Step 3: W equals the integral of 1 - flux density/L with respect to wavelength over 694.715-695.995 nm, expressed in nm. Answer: 0.11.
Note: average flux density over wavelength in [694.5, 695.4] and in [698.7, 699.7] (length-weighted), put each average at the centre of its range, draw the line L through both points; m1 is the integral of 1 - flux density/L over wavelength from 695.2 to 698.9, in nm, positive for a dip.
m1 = -0.37 nm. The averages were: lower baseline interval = 82.1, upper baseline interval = 94.4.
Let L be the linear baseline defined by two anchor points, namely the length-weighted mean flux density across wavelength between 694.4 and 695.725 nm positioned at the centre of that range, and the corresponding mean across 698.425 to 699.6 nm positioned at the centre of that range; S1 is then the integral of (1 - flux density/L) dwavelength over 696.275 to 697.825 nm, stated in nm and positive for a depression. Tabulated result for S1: -0.06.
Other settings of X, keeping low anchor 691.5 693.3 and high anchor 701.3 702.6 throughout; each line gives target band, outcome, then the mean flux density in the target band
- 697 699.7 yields 0.173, 95.2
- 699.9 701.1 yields 0.064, 97.7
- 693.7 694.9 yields 0.093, 91.1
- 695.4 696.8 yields 0.033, 97.7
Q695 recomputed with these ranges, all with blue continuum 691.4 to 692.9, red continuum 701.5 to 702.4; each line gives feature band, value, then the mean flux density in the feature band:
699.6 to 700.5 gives -0.016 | 105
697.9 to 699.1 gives 0.009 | 101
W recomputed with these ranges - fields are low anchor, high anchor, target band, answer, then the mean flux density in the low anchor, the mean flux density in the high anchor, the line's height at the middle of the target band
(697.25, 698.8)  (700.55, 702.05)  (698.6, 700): -0.05 nm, 97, 95.5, 96.4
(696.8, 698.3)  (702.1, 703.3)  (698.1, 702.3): -0.04 nm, 93.8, 102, 97.8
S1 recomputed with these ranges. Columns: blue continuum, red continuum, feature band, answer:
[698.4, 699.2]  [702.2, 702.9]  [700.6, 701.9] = 0.127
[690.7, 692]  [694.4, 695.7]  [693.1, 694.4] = -0.180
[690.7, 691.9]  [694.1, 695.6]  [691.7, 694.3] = -0.253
